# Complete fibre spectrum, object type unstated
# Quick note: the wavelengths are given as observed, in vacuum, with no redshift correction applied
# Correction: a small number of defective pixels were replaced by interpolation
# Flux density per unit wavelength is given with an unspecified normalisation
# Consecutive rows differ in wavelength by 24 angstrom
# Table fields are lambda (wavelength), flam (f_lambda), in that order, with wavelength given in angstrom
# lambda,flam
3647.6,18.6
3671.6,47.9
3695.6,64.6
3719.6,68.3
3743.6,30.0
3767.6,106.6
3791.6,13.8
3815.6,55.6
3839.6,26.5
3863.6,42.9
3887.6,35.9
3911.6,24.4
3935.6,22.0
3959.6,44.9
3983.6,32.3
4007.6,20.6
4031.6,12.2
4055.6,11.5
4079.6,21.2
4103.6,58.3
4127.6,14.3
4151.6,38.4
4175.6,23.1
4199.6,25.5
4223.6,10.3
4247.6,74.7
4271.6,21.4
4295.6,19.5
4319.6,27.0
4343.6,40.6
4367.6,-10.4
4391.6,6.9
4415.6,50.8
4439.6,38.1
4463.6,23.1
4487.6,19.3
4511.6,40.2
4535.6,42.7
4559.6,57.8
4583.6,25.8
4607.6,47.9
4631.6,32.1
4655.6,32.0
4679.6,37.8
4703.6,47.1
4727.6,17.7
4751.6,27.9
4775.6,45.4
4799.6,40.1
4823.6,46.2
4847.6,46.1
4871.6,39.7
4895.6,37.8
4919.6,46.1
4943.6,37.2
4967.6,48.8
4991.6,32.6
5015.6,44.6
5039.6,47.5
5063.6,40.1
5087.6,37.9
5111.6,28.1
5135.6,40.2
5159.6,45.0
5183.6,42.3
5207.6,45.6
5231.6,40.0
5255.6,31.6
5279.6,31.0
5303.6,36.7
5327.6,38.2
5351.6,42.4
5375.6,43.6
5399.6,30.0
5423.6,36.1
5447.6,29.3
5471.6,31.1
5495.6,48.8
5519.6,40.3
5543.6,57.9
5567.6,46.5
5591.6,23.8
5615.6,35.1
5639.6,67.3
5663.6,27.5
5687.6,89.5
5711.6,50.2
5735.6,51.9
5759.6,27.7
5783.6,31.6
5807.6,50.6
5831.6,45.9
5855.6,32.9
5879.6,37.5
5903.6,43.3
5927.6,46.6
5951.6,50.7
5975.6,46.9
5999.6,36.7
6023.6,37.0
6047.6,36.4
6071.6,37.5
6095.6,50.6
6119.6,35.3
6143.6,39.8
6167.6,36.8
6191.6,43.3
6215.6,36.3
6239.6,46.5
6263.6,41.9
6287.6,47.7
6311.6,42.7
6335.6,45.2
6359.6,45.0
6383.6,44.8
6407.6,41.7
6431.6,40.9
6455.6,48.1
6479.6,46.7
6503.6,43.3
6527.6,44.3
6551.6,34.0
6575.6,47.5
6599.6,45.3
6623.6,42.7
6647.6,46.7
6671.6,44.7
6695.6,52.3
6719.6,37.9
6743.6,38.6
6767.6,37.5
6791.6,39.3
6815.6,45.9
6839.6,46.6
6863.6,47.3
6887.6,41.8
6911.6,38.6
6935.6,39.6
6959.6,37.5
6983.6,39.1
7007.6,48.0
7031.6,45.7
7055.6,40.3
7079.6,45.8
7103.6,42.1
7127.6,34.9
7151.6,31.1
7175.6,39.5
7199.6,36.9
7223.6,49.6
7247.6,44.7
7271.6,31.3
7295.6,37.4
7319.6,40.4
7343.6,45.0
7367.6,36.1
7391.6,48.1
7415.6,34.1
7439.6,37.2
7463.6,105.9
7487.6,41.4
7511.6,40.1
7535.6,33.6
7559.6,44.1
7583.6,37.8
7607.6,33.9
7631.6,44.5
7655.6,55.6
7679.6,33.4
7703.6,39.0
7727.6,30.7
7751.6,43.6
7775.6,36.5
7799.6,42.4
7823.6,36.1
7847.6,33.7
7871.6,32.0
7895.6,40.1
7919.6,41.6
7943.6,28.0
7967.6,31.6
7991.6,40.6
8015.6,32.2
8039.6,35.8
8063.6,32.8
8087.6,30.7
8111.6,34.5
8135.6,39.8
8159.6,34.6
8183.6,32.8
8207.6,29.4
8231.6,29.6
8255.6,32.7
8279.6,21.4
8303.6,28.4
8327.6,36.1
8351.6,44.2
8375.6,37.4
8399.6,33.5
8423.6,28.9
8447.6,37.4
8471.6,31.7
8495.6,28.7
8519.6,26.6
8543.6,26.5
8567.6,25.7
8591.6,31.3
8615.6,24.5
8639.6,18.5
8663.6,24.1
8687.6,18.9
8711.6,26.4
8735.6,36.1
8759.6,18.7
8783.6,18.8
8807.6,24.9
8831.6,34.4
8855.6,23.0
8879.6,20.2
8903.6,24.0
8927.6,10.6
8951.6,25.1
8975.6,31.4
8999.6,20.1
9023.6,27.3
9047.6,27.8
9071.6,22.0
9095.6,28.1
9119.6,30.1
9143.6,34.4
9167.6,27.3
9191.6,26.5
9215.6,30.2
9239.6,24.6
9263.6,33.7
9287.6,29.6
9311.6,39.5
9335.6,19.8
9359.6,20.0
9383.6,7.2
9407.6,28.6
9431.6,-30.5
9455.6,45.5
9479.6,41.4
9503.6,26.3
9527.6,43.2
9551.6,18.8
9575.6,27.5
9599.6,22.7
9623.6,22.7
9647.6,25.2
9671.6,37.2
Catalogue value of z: 0.138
